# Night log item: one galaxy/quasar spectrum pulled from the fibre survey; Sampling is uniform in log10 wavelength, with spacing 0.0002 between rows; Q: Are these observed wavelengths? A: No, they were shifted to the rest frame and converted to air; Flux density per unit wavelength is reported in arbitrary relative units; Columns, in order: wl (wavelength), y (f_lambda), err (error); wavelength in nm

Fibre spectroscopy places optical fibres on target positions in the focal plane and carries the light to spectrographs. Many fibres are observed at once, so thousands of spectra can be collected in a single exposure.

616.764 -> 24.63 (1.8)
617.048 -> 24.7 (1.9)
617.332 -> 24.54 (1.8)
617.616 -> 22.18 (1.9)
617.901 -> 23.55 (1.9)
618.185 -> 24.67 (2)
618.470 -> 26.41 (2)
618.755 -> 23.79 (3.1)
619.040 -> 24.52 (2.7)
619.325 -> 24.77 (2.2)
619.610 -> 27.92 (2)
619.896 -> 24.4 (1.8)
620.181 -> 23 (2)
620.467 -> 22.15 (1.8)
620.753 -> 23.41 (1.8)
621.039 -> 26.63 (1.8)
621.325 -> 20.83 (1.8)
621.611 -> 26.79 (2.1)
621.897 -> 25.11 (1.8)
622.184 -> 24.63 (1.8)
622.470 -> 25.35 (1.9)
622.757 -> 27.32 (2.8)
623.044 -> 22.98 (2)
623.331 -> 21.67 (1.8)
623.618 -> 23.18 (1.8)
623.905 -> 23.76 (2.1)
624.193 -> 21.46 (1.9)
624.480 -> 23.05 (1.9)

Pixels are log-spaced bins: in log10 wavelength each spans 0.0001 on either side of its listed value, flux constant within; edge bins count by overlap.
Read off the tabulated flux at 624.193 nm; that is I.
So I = 21.46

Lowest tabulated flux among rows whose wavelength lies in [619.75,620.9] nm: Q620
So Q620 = 22.15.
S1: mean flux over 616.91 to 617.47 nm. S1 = 24.6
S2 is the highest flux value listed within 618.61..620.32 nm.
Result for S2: 27.92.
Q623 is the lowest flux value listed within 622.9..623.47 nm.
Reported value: 21.67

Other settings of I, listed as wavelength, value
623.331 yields 21.67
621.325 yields 20.83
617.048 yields 24.7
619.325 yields 24.77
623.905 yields 23.76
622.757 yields 27.32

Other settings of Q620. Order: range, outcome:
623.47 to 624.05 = 23.18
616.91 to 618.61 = 22.18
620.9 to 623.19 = 20.83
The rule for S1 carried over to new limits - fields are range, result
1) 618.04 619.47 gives 24.8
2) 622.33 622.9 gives 26.3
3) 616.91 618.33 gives 23.9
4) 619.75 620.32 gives 23.7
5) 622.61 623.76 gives 23.8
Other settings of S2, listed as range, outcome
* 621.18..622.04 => 26.79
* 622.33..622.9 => 27.32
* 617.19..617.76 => 24.54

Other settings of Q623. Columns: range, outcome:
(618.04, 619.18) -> 23.79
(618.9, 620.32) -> 23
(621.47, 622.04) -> 25.11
